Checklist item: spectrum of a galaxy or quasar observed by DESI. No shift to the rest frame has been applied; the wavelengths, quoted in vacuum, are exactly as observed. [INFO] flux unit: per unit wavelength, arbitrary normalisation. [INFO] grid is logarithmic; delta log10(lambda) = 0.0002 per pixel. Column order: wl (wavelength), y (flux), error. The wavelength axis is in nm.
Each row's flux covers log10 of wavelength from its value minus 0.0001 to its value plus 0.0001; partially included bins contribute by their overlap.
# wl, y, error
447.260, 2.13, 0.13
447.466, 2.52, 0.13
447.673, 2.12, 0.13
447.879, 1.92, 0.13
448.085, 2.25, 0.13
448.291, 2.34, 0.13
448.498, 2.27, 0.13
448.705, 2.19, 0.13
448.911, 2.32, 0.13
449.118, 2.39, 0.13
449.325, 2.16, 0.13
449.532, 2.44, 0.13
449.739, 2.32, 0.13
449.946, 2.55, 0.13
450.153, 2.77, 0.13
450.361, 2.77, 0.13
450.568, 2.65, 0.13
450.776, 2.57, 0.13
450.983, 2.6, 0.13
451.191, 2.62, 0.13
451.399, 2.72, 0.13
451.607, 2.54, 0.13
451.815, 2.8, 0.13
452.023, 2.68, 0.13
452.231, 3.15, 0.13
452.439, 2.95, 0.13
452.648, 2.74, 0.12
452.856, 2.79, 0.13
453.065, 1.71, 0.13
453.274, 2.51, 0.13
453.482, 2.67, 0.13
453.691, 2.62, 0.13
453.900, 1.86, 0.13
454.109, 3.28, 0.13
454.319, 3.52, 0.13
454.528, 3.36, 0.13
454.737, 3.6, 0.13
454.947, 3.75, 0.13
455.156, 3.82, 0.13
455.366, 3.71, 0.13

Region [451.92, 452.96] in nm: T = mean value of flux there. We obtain 2.86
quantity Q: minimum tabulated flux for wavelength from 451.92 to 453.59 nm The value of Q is 1.71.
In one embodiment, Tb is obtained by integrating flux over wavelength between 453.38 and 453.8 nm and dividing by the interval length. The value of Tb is 2.64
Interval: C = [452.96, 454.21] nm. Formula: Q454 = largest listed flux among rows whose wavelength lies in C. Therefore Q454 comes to 3.28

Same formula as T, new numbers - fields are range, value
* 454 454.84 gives 3.43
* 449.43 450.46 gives 2.57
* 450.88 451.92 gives 2.66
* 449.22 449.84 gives 2.31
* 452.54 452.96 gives 2.77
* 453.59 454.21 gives 2.58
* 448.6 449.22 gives 2.3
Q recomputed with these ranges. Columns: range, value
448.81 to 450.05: 2.16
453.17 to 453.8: 2.51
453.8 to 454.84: 1.86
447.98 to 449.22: 2.19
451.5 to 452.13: 2.54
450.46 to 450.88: 2.57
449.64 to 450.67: 2.32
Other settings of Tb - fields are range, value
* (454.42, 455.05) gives 3.57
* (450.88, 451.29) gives 2.61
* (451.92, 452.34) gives 2.92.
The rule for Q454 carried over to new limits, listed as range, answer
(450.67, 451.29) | 2.62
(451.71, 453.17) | 3.15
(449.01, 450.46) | 2.77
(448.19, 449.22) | 2.39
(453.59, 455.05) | 3.75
